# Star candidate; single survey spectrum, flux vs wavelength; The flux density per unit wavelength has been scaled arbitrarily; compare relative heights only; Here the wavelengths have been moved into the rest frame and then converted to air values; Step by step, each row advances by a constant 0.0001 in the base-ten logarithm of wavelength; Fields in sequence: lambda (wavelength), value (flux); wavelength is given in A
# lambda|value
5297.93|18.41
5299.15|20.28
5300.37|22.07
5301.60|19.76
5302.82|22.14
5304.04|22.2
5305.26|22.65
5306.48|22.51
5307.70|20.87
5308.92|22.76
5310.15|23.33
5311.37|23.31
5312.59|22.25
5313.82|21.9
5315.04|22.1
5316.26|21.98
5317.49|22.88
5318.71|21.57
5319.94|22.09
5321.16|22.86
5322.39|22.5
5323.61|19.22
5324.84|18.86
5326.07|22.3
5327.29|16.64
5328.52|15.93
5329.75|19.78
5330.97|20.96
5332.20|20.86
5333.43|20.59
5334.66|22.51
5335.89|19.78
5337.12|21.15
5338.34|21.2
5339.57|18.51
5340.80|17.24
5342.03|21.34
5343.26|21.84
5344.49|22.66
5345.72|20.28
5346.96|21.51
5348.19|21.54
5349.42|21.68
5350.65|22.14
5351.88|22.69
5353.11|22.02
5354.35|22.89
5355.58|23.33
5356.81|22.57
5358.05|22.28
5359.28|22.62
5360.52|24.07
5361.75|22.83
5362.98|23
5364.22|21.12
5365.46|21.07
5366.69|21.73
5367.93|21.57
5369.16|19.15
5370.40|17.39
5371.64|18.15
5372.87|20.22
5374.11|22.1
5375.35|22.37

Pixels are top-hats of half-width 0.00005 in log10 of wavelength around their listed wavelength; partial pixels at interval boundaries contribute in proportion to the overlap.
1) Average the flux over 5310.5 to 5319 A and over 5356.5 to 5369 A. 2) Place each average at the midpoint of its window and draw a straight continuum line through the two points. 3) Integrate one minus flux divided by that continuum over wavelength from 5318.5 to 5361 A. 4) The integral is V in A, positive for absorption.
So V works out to 2.1 A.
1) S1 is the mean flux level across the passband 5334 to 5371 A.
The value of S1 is 21.5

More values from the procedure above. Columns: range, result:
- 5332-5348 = 20.7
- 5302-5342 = 21.1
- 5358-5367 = 22.4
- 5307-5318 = 22.4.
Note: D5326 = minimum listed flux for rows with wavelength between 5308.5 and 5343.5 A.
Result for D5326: 15.93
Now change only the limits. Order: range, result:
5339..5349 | 17.24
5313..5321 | 21.57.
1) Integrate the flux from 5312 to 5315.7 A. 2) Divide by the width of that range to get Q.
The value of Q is 22.1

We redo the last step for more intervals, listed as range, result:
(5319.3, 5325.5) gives 21.1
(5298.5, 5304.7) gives 21.3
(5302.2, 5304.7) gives 22.2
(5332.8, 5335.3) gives 21.5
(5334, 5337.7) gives 21.1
